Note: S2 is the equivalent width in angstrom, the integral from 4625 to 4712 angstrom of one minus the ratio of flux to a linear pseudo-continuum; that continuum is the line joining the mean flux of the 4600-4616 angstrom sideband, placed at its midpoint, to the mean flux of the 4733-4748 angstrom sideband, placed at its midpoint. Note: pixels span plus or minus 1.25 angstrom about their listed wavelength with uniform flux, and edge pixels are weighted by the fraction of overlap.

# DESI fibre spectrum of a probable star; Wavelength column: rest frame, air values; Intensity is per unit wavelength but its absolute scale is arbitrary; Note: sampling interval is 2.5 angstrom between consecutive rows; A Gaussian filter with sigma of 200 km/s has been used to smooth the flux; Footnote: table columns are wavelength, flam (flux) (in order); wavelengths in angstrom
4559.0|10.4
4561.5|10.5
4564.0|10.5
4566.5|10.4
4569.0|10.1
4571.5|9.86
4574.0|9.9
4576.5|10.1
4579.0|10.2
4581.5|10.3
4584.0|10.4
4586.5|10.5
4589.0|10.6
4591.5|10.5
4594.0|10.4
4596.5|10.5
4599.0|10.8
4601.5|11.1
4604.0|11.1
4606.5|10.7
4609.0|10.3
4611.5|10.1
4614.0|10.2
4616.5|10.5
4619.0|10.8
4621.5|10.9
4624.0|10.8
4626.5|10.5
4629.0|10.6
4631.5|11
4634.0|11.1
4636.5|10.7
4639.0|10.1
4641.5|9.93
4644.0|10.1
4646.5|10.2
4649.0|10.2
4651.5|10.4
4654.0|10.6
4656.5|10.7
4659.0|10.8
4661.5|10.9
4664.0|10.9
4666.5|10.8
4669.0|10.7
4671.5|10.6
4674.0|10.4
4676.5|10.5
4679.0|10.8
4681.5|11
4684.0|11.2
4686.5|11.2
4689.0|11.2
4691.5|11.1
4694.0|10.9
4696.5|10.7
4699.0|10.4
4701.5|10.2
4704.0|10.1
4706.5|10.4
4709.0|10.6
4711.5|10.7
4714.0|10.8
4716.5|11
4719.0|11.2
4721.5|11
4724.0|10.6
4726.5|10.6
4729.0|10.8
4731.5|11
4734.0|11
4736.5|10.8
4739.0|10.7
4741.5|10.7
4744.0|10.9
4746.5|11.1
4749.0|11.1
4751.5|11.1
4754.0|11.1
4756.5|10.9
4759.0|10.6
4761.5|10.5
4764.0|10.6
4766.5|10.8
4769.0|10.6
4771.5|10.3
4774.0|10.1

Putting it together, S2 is 0.6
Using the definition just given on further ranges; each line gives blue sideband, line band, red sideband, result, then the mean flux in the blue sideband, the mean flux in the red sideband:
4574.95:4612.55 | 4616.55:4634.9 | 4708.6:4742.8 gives -0.4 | 10.5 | 10.8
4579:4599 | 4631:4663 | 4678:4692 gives 1.0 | 10.5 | 11.1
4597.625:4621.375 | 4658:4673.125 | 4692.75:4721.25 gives -0.2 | 10.6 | 10.6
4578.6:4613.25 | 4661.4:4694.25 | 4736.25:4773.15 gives -0.6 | 10.5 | 10.8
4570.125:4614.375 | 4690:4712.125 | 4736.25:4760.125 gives 0.4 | 10.4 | 10.9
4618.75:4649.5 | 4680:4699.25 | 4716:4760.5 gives -0.5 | 10.5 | 10.9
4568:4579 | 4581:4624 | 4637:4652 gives -2.2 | 10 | 10.2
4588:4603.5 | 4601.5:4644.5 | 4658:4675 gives 0.5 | 10.7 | 10.7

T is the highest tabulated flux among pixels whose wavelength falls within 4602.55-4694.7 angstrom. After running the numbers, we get 11.2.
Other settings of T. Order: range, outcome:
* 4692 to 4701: 10.9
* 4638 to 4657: 10.7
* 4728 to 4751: 11.1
